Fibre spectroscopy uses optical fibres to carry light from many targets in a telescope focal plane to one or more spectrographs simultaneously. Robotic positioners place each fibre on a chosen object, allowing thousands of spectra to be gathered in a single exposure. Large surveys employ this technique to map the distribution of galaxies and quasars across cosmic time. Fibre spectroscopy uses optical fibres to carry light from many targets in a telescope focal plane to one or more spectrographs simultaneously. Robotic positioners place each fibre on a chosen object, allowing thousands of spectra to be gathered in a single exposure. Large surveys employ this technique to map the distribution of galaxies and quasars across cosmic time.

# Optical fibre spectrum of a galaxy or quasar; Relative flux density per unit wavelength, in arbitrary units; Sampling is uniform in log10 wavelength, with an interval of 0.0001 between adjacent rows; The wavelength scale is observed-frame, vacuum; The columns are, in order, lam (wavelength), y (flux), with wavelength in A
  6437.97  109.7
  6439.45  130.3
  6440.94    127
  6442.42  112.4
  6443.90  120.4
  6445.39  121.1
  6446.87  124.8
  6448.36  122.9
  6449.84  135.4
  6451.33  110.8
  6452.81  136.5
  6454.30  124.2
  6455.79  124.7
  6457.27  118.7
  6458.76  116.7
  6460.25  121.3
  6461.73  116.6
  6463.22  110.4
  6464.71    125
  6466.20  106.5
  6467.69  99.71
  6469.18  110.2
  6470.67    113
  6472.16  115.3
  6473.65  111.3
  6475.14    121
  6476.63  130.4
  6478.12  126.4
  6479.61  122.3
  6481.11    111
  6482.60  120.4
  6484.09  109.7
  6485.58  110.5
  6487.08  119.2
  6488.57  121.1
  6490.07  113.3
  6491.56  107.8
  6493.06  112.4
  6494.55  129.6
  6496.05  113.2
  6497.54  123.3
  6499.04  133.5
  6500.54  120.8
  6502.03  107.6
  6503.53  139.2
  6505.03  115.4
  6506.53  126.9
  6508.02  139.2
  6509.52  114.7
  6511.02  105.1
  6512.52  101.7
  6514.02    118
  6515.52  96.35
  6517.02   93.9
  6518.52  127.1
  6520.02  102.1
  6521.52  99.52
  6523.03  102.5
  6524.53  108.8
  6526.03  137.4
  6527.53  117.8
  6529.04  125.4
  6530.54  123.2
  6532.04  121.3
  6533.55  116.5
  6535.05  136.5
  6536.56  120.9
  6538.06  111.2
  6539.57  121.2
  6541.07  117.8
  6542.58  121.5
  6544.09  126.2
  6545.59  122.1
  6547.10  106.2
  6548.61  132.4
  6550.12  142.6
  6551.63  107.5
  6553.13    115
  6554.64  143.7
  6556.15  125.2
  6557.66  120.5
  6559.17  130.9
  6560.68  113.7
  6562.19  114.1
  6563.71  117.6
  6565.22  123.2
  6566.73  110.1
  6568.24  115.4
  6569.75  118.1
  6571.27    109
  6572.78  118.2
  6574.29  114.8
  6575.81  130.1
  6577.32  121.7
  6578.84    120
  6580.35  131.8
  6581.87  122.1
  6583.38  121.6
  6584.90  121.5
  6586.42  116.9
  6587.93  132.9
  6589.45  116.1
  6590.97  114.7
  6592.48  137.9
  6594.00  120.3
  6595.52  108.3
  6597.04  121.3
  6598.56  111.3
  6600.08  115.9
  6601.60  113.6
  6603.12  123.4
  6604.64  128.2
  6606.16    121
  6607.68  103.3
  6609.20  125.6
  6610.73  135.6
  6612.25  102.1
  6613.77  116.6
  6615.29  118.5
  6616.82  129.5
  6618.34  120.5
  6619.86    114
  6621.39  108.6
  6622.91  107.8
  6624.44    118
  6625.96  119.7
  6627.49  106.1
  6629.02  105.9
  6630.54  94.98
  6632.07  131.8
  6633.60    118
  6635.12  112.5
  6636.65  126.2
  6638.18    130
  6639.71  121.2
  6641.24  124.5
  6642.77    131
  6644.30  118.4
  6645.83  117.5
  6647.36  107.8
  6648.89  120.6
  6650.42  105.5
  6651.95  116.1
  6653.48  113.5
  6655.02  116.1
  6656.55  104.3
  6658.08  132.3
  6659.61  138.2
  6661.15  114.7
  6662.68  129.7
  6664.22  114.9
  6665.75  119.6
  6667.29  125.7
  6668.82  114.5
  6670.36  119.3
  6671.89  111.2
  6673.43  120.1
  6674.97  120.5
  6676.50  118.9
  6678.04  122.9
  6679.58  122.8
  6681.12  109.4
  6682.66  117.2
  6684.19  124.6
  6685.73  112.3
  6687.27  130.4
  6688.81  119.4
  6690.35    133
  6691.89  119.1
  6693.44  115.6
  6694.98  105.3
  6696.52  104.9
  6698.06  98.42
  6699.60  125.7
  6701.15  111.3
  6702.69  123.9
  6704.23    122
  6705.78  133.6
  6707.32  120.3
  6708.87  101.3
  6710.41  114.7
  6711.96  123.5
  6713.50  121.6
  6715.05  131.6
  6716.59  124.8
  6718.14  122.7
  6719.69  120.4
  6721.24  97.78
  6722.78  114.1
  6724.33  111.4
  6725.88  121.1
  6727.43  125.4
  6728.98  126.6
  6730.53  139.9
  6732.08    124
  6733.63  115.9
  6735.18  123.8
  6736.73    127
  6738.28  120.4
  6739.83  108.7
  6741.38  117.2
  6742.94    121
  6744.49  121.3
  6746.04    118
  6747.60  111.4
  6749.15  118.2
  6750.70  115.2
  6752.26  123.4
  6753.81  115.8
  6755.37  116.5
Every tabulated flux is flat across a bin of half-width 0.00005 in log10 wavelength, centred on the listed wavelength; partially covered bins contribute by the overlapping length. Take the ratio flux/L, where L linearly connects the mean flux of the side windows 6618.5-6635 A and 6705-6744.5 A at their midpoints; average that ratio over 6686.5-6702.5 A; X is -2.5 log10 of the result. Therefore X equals 0.01 mag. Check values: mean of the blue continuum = 113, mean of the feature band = 117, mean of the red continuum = 120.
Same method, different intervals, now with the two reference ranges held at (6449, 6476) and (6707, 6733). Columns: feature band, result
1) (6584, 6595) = -0.03 mag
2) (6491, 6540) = 0.01 mag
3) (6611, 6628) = 0.03 mag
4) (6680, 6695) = 0.00 mag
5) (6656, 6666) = -0.03 mag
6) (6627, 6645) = 0.01 mag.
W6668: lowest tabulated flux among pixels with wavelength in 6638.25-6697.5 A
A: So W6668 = 104.3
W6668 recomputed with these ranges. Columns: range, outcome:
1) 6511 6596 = 93.9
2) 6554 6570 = 110.1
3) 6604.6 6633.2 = 94.98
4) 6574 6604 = 108.3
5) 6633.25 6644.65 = 112.5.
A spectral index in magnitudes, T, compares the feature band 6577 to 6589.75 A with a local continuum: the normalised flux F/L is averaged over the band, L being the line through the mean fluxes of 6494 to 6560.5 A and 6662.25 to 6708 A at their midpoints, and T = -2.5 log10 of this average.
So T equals -0.03 mag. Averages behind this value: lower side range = 120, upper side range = 119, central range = 123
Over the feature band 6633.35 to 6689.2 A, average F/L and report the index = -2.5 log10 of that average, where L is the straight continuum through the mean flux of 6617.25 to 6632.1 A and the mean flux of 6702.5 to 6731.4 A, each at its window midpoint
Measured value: -0.04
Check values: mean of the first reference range 112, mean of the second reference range 121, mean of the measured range 120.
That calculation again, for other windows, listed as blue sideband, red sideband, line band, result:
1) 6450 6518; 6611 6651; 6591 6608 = -0.019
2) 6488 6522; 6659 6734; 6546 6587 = -0.035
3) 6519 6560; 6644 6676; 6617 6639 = 0.029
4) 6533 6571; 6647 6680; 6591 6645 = 0.013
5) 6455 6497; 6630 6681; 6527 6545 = -0.039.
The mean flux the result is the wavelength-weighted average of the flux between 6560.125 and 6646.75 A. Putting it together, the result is 119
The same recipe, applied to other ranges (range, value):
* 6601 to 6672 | 118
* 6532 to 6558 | 123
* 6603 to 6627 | 118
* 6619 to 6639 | 115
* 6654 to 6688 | 120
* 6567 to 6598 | 120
